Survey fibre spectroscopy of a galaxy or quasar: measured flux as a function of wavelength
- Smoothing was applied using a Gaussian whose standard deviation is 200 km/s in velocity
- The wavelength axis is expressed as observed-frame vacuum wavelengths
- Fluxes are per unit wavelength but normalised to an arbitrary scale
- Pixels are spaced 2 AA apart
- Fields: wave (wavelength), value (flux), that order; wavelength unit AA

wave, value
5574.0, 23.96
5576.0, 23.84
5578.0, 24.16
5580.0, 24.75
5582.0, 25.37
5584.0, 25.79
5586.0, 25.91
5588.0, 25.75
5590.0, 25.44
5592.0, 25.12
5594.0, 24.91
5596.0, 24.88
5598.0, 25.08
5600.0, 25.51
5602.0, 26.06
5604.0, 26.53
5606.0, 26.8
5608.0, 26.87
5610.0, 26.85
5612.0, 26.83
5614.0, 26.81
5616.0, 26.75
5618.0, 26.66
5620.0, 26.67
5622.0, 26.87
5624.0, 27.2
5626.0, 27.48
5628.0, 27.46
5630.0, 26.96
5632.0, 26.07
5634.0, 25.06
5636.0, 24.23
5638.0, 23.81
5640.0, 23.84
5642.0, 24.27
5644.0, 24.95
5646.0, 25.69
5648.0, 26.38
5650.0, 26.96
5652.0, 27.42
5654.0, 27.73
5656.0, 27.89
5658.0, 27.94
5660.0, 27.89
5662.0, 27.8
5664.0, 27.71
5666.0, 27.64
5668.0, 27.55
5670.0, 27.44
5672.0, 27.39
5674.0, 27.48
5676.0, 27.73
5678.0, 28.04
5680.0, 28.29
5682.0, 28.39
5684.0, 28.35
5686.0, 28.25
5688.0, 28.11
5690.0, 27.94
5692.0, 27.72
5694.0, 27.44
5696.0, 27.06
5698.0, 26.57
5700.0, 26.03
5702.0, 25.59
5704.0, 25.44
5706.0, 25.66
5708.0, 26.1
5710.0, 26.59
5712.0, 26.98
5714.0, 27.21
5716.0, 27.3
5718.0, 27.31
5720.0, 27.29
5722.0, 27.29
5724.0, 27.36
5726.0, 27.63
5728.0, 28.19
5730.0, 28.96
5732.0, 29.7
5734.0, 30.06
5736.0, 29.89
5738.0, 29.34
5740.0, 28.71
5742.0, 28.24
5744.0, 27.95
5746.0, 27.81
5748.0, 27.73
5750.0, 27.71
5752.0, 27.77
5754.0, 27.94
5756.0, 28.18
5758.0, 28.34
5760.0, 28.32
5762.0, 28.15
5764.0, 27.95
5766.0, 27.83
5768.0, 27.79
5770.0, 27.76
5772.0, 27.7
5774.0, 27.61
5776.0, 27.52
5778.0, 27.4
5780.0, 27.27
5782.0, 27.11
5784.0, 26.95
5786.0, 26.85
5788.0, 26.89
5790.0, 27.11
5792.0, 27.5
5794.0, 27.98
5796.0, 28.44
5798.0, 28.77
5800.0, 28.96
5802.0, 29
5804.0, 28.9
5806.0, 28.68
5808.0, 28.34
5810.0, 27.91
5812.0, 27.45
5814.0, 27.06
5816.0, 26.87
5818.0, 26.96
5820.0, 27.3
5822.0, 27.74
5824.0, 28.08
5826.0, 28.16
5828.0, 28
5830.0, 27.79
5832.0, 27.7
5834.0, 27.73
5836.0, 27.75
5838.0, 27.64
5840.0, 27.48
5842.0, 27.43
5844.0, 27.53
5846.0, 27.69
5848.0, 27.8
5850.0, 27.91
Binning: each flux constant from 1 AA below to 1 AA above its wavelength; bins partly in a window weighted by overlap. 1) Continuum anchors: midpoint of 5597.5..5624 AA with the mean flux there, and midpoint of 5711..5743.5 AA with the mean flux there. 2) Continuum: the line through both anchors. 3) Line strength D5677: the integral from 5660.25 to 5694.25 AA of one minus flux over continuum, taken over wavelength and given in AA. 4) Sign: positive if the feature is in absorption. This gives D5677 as -0.44 AA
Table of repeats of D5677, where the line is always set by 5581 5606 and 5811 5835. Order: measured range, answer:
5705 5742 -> -1.61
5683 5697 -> -0.75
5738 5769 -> -1.27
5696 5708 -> 0.25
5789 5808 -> -0.70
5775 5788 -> 0.02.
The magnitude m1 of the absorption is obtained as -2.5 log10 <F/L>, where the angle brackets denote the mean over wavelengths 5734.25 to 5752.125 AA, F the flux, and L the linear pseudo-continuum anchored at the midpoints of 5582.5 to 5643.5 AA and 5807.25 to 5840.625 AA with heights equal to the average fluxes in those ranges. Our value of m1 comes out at -0.06 mag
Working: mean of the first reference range 25.9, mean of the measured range 28.5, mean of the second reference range 27.6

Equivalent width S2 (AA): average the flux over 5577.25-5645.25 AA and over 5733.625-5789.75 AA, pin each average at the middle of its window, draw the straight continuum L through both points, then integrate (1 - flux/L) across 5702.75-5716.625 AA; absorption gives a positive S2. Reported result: 0.4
